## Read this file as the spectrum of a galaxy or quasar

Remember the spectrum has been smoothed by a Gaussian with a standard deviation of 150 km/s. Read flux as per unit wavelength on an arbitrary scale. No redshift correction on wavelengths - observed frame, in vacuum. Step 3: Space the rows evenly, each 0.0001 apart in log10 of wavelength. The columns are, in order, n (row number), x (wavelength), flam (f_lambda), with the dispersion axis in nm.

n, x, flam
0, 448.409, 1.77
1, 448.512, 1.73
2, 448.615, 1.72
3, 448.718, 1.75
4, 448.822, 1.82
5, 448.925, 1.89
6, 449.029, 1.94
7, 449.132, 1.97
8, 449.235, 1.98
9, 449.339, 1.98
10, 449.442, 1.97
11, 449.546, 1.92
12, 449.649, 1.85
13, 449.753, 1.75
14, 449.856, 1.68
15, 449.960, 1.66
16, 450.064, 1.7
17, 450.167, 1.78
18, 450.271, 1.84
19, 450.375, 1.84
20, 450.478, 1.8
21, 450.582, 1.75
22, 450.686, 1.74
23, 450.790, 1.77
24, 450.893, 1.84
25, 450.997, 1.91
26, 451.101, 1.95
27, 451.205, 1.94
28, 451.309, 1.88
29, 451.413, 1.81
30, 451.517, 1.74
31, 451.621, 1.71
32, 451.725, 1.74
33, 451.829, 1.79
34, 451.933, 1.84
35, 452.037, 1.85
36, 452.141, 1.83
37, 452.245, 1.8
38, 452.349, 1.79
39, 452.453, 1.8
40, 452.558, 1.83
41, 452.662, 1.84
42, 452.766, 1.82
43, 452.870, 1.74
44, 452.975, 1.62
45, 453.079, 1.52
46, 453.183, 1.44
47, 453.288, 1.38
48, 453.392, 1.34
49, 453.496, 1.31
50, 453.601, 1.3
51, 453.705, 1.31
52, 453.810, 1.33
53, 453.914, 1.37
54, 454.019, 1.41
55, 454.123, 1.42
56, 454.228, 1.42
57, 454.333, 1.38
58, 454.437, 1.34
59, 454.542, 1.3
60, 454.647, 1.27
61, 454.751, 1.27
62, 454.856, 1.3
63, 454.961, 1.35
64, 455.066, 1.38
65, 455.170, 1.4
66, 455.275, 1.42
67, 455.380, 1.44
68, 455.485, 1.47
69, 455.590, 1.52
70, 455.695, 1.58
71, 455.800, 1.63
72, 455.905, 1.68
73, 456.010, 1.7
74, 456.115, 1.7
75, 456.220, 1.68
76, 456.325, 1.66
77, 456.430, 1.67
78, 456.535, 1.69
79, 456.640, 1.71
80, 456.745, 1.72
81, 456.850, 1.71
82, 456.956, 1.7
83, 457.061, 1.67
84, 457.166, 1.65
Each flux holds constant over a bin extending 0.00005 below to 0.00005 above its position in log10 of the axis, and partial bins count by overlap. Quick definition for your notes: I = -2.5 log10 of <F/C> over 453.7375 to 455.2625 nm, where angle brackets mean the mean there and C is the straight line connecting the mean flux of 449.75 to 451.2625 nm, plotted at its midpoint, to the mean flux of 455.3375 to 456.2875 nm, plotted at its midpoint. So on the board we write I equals 0.215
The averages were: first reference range 1.8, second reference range 1.6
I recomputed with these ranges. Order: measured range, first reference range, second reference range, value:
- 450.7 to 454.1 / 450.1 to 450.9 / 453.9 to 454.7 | -0.06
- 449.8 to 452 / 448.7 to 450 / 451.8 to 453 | 0.02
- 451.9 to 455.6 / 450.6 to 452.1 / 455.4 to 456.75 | 0.15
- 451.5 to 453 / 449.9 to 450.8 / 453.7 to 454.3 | -0.15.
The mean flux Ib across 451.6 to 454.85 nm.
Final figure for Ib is 1.55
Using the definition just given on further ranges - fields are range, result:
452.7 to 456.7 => 1.48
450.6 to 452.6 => 1.82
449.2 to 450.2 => 1.83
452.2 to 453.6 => 1.62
